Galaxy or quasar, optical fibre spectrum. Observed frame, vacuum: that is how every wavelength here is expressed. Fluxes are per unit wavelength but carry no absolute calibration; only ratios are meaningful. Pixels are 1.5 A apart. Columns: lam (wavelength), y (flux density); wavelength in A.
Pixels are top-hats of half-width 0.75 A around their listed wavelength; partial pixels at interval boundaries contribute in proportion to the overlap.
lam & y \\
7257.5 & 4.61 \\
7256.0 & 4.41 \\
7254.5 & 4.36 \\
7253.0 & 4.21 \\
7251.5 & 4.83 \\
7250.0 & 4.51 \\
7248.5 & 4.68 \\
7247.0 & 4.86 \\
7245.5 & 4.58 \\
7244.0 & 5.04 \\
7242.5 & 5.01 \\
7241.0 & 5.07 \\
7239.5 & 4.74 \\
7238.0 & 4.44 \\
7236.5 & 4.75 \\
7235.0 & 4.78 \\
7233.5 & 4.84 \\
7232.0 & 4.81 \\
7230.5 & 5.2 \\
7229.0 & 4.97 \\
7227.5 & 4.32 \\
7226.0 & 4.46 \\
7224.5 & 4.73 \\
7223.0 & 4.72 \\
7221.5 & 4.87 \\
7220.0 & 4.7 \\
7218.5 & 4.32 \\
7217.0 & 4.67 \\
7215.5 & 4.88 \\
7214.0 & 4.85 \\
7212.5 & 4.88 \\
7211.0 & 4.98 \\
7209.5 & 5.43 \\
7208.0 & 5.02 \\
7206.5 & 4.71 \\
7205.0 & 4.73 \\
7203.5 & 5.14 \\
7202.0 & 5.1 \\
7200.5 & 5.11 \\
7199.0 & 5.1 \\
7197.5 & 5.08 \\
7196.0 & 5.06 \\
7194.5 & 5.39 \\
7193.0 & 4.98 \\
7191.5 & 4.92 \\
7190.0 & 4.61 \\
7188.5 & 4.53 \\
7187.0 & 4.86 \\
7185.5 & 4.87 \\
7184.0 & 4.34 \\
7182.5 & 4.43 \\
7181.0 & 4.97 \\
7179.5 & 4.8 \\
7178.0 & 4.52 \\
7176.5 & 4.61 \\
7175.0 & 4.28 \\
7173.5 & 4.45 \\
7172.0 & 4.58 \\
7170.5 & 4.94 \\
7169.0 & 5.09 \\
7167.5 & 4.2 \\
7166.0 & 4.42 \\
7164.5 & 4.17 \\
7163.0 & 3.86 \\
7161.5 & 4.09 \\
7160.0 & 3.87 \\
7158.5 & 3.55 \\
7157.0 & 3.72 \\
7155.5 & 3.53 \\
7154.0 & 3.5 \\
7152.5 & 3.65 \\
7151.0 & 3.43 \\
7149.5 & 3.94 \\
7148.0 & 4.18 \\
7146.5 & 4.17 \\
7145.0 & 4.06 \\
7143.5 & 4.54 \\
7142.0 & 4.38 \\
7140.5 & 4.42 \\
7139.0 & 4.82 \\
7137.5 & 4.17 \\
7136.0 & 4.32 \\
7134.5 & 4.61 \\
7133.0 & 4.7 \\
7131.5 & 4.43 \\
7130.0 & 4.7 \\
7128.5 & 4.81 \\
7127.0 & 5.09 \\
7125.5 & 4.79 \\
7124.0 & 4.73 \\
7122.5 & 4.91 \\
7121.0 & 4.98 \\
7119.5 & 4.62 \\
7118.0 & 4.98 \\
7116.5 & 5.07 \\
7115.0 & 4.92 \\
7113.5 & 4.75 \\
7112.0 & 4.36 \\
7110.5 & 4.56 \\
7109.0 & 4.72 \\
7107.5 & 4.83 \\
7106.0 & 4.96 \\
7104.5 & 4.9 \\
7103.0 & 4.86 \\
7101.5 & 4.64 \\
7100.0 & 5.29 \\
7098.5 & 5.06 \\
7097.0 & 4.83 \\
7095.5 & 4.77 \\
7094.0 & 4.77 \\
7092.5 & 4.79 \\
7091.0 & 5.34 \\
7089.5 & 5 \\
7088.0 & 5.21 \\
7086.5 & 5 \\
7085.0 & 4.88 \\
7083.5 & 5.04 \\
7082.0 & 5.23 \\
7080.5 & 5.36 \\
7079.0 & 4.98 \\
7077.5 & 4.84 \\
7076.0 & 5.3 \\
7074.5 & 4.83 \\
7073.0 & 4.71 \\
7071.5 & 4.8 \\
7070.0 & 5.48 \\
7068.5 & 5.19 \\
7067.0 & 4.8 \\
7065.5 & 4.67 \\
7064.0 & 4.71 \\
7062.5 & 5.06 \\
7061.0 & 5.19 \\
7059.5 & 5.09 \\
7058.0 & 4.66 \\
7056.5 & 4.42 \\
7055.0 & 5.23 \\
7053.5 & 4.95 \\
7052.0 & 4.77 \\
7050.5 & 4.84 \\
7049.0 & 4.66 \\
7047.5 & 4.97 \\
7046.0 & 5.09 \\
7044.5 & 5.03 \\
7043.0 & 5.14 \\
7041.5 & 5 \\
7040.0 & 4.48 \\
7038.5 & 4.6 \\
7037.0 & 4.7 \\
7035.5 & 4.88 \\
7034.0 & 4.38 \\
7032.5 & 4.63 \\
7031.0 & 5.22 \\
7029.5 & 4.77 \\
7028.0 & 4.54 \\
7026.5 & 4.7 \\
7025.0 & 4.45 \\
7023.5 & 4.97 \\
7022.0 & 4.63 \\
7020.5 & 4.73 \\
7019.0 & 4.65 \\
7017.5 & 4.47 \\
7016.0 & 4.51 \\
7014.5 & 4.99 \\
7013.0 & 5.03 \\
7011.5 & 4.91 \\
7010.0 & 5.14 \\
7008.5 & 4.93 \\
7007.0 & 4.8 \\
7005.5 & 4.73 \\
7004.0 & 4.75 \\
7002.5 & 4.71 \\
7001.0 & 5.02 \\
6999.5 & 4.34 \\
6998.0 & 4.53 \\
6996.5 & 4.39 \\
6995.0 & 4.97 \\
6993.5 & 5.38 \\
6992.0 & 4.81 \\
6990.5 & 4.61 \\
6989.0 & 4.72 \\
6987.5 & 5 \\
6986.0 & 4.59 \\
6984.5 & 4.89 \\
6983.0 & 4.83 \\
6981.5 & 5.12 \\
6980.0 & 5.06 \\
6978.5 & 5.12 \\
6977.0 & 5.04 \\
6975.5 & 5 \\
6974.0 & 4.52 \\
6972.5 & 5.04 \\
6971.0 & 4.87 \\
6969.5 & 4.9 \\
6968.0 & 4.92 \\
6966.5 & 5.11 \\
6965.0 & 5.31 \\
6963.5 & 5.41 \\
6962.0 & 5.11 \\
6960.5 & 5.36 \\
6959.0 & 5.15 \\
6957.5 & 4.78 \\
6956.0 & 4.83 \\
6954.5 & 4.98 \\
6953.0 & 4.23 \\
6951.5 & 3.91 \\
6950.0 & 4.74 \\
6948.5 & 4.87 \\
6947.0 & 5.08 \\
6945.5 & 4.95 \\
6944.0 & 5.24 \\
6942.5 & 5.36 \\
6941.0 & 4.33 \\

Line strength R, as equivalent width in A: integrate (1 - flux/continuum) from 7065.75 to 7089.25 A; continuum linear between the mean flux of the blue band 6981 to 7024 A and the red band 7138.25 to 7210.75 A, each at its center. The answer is -1.84 A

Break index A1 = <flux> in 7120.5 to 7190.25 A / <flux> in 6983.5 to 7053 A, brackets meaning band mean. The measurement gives 0.92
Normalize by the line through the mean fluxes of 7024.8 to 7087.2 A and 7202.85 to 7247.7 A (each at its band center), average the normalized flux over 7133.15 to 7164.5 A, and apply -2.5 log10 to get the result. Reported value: 0.19 mag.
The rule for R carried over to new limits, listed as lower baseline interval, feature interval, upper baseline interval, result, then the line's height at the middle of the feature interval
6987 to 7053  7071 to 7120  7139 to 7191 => -4.20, 4.53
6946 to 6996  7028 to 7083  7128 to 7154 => -3.62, 4.6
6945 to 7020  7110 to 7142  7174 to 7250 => 0.89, 4.83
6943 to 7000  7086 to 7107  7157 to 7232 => -0.78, 4.78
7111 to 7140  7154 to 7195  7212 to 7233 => 2.50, 4.73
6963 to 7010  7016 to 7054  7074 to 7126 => 1.05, 4.9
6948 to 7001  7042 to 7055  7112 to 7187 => -0.73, 4.69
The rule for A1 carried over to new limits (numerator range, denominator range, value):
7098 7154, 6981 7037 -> 0.96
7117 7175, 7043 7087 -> 0.88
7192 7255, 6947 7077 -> 1.00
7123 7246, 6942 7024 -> 0.94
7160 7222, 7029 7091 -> 0.96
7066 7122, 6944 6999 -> 1.01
